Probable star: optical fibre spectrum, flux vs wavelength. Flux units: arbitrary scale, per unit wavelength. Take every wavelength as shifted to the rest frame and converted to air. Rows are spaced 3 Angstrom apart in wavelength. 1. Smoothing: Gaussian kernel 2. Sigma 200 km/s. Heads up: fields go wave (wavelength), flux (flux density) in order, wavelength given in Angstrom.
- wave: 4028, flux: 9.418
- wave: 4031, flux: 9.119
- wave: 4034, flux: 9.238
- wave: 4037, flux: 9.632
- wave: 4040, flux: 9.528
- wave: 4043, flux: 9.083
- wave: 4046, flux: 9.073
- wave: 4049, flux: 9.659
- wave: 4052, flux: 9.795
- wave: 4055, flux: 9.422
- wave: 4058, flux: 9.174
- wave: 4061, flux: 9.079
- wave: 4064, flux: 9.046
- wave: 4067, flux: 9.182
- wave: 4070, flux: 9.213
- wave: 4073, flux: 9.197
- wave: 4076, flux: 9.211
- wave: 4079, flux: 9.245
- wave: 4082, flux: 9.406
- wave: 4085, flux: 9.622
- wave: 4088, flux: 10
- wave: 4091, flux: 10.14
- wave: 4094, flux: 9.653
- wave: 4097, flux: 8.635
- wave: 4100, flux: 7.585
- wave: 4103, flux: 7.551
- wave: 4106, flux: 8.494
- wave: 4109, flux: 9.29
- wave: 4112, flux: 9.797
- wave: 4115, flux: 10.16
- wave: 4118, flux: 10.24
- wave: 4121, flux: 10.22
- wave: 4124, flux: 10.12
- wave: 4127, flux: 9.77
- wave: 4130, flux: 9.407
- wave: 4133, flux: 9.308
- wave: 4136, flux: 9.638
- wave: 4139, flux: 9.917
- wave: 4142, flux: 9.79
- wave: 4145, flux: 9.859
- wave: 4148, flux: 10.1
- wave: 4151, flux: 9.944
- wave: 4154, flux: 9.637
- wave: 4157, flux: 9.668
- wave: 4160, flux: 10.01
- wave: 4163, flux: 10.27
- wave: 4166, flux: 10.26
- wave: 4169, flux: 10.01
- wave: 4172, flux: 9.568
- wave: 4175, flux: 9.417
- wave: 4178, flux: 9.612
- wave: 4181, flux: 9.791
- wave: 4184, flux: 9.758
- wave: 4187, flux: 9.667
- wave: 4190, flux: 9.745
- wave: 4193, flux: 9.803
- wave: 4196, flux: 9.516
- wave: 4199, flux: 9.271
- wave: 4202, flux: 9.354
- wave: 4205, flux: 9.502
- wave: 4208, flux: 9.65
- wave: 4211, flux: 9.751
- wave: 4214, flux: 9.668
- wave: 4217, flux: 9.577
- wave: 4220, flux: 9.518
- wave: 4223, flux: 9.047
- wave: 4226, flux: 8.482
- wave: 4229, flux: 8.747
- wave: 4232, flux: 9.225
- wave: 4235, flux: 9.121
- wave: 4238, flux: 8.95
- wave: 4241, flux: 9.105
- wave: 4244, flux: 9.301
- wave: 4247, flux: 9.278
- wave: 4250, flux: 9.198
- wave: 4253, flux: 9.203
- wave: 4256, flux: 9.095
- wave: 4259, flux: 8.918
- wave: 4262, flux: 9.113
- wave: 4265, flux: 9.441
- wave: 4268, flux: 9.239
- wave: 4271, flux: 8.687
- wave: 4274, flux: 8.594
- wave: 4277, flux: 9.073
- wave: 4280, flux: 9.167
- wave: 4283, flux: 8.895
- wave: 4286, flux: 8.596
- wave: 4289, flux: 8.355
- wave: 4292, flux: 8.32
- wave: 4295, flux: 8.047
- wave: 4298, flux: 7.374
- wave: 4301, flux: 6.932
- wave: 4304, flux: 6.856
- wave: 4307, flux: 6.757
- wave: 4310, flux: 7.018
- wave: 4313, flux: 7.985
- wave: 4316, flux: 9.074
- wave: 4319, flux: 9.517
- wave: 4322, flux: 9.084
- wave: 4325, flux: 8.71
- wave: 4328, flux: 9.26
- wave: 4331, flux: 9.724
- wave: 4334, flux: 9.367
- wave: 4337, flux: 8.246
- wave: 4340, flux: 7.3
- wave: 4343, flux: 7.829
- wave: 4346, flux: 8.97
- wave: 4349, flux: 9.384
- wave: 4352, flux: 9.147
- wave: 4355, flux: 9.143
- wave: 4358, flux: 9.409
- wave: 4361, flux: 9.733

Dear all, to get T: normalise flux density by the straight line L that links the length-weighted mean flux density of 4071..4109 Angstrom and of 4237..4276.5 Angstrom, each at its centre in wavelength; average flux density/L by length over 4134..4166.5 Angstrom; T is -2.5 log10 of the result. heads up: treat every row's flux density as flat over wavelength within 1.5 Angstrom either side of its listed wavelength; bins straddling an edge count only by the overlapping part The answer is -0.09 mag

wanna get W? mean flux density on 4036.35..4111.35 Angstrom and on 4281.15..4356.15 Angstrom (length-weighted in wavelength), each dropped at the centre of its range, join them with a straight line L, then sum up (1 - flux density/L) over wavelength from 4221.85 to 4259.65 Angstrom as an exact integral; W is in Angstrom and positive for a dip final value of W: -1.8 Angstrom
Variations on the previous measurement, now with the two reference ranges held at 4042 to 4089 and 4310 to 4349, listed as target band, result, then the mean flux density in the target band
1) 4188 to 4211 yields -1.4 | 9.56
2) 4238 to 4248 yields -0.3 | 9.18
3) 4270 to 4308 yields 2.9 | 8.14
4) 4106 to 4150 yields -2.9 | 9.79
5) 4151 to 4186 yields -2.8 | 9.82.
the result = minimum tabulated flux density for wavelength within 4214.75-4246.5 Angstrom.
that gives 8.482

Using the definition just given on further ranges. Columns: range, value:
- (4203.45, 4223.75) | 9.047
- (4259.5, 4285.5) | 8.594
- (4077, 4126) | 7.551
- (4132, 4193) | 9.308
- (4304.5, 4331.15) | 6.757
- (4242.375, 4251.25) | 9.198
